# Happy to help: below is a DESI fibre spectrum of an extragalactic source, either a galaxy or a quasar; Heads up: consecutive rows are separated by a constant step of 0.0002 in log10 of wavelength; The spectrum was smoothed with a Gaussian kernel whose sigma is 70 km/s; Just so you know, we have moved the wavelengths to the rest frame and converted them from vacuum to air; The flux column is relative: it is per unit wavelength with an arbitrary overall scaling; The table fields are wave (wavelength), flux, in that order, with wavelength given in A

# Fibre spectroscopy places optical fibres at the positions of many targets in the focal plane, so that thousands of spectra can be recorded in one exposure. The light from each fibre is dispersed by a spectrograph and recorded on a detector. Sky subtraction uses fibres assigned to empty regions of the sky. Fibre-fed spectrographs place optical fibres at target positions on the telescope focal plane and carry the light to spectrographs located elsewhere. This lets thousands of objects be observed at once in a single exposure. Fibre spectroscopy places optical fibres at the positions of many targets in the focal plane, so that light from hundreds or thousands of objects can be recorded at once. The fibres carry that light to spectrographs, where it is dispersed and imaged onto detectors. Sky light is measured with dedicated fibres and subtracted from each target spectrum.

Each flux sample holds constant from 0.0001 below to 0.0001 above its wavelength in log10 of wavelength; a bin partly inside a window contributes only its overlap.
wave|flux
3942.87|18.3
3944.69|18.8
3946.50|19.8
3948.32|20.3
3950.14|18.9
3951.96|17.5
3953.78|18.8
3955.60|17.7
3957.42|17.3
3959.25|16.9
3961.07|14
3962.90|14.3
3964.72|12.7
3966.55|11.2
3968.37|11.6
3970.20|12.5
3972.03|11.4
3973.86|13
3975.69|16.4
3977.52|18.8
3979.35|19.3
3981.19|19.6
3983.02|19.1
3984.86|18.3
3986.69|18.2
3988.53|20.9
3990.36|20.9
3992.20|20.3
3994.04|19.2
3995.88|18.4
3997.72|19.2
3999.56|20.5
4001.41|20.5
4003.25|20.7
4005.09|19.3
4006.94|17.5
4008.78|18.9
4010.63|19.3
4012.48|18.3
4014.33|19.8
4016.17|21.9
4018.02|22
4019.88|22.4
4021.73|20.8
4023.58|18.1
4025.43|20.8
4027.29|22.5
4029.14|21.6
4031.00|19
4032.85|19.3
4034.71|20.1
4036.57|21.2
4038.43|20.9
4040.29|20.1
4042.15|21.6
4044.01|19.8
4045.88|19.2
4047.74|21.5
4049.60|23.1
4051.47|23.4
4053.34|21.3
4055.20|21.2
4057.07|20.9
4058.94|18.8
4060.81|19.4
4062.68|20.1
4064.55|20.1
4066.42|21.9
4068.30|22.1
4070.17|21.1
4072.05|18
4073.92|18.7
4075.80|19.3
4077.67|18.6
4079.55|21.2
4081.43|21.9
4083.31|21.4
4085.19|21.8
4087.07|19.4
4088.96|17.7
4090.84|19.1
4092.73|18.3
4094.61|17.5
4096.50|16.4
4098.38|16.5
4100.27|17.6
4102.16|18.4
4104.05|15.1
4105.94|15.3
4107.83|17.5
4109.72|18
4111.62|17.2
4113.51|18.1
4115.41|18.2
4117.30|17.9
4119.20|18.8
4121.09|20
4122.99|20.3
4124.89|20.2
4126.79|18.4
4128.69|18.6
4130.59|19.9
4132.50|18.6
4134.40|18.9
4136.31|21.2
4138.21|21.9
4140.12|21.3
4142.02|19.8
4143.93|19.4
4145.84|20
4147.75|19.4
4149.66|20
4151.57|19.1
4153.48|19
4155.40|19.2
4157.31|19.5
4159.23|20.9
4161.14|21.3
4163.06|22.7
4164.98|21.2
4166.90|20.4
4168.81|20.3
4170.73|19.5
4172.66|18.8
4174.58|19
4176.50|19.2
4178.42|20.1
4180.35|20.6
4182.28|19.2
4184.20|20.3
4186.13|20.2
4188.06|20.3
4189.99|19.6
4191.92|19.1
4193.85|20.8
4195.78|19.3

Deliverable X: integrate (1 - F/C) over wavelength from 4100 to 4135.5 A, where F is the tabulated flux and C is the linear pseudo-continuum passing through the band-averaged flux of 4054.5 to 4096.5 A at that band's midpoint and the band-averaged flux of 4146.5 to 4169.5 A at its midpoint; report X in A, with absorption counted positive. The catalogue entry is 3.1 A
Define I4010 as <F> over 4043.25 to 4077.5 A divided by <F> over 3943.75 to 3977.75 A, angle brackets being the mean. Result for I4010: 1.3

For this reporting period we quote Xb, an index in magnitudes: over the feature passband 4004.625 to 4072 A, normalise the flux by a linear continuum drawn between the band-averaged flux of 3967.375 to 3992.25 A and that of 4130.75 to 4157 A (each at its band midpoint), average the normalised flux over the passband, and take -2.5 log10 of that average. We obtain -0.14 mag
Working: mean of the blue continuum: 17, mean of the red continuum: 19.8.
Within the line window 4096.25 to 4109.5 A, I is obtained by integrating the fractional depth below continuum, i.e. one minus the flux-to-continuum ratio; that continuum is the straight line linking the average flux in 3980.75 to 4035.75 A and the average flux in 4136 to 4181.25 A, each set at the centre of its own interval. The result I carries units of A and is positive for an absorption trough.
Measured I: 2.2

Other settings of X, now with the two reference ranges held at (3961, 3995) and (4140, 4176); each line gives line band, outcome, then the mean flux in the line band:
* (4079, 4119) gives 1.2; 18.3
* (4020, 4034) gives -2.4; 20.4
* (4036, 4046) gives -1.6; 20.5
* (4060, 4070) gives -1.4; 20.8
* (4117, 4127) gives -0.1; 19.4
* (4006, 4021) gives -2.5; 20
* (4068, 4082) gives -1.2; 20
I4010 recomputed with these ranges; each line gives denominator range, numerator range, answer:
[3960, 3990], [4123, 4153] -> 1.25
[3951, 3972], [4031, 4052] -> 1.40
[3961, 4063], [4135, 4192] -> 1.05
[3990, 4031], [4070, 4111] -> 0.92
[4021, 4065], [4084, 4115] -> 0.86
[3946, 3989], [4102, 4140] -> 1.13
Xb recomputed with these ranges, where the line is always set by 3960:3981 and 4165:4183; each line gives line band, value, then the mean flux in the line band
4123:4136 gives -0.041 mag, 19.3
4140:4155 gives -0.033 mag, 19.6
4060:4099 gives -0.139 mag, 19.6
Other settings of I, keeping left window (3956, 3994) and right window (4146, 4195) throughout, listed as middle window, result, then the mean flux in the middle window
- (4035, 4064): -4.94 A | 20.8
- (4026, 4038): -2.18 A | 20.6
